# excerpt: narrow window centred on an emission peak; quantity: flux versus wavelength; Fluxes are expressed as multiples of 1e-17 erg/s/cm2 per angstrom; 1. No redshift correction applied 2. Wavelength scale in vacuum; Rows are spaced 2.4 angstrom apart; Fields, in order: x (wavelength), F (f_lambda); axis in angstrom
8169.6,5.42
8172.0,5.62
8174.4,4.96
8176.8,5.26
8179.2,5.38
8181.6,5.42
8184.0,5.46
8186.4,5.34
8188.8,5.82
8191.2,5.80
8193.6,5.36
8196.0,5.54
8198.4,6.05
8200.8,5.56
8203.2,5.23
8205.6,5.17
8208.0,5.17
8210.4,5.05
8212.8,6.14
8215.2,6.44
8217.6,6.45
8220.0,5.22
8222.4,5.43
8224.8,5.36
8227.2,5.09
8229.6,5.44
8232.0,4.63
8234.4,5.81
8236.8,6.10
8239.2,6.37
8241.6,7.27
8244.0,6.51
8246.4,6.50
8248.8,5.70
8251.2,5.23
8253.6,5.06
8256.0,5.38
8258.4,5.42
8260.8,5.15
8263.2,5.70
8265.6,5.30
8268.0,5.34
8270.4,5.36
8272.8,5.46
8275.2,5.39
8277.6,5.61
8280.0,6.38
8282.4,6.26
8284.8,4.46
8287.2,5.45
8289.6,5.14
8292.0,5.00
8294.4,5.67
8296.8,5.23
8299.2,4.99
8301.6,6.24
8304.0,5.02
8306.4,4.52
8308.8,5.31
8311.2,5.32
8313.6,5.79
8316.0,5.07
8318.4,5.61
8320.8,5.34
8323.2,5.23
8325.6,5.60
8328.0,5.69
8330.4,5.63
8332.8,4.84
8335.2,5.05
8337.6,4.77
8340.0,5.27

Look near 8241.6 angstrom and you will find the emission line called [N II]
